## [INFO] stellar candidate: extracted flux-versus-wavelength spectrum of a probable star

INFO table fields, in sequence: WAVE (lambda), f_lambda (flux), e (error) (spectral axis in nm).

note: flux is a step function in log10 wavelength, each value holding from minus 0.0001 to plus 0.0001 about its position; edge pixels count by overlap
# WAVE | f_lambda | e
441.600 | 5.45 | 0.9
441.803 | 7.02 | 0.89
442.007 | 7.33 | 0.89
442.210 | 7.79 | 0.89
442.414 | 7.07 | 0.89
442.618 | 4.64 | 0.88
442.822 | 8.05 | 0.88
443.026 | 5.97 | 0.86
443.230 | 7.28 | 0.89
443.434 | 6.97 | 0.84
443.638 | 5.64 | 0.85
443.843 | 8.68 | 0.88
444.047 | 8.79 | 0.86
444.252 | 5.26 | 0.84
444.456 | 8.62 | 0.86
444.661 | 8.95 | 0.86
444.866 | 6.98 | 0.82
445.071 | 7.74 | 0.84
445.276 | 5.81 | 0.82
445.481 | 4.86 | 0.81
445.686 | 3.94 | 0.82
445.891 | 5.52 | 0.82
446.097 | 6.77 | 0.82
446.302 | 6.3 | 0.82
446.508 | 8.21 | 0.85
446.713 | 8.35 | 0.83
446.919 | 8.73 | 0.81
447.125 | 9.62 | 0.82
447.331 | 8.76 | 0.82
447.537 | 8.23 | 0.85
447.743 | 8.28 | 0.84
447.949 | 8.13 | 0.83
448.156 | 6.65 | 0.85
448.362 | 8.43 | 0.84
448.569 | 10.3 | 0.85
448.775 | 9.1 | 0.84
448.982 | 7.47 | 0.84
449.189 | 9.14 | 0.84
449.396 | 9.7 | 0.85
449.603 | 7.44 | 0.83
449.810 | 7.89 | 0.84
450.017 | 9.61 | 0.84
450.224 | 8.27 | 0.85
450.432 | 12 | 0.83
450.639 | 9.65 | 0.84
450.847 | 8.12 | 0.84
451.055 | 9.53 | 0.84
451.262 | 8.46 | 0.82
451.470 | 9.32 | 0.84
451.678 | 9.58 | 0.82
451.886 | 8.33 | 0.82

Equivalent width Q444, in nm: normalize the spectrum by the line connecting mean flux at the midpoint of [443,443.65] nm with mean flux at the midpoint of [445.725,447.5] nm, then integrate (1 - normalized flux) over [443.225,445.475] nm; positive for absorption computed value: -0.09 nm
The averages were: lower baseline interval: 6.64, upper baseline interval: 7.66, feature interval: 7.23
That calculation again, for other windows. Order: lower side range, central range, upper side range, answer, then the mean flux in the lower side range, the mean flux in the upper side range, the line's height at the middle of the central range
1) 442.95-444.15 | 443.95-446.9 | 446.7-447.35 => 0.442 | 7.25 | 8.94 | 8.16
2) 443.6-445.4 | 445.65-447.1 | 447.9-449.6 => 0.151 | 7.42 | 8.56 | 7.92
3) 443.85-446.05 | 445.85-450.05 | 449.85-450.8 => 0.055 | 6.74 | 9.64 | 8.36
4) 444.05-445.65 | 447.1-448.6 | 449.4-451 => -0.058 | 6.88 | 9.06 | 8.1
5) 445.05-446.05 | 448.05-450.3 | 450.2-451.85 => -0.144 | 5.46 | 9.37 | 8.05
